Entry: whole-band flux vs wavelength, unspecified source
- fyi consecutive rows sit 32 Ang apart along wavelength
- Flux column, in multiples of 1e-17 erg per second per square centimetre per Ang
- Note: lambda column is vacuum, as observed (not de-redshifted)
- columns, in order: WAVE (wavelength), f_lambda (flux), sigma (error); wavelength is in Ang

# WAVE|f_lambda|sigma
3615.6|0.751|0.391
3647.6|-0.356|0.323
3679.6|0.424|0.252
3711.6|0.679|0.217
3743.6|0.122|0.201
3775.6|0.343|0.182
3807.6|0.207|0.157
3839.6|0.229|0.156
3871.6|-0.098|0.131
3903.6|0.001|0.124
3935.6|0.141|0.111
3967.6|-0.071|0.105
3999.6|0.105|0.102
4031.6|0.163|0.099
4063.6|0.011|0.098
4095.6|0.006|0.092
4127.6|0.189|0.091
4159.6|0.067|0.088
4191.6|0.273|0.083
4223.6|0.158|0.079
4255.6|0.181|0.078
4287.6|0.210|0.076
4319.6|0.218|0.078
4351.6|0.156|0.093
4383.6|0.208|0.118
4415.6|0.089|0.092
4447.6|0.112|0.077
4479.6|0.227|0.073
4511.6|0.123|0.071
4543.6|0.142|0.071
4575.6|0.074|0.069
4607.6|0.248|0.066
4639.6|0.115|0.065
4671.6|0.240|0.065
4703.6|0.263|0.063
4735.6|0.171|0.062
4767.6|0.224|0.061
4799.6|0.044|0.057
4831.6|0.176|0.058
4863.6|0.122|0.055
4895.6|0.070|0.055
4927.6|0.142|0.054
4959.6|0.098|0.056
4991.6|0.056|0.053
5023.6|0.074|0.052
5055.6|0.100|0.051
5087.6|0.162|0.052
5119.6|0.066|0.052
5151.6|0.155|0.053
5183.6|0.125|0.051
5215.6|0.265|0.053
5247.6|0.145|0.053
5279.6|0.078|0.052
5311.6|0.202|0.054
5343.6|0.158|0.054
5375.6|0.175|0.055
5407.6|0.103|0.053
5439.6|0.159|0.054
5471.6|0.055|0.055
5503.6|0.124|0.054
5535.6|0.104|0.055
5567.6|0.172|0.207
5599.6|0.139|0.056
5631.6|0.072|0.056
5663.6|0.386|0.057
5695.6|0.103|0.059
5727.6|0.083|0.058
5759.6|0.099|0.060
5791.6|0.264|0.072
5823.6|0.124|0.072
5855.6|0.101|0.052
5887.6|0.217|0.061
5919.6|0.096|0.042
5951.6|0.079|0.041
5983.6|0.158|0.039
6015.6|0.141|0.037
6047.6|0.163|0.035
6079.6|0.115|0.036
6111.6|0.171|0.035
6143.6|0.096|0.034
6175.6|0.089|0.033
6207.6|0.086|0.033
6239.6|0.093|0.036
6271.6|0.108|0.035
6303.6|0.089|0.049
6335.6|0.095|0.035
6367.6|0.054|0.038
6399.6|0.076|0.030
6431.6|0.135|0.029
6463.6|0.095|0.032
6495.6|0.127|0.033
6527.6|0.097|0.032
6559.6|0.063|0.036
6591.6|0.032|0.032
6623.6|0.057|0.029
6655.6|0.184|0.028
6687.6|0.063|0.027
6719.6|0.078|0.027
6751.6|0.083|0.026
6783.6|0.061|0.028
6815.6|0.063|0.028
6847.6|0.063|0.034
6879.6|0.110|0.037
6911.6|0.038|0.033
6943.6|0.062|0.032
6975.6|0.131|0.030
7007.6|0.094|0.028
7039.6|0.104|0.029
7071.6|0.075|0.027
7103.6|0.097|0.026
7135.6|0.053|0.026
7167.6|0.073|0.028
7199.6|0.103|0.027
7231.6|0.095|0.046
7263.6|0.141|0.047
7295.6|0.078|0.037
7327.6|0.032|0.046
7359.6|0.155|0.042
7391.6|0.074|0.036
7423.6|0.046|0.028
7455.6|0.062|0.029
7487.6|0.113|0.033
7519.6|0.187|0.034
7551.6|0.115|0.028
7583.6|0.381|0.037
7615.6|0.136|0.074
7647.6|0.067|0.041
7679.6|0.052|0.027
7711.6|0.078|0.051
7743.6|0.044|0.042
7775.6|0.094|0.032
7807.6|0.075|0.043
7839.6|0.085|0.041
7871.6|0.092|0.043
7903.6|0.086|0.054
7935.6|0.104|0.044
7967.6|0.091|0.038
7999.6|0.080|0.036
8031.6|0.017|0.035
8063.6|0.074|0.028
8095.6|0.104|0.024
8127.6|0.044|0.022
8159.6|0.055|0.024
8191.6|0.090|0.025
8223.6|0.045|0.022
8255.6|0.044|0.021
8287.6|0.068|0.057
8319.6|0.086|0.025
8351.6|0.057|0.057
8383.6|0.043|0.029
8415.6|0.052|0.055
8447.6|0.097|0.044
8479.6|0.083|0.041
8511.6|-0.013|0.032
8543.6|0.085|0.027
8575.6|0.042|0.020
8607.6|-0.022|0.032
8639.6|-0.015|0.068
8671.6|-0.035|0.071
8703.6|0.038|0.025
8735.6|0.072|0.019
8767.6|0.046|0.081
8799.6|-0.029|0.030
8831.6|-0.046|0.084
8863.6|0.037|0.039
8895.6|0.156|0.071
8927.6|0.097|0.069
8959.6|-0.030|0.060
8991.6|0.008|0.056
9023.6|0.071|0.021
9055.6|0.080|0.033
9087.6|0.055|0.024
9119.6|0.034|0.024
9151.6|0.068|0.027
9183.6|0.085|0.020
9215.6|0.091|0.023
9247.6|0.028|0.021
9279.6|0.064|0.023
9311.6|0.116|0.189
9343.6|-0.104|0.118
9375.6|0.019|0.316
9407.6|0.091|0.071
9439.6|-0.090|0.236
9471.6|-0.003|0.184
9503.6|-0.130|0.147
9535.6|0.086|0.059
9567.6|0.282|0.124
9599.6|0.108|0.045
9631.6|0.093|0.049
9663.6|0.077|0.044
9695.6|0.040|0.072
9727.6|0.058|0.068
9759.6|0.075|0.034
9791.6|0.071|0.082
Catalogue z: 0.516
